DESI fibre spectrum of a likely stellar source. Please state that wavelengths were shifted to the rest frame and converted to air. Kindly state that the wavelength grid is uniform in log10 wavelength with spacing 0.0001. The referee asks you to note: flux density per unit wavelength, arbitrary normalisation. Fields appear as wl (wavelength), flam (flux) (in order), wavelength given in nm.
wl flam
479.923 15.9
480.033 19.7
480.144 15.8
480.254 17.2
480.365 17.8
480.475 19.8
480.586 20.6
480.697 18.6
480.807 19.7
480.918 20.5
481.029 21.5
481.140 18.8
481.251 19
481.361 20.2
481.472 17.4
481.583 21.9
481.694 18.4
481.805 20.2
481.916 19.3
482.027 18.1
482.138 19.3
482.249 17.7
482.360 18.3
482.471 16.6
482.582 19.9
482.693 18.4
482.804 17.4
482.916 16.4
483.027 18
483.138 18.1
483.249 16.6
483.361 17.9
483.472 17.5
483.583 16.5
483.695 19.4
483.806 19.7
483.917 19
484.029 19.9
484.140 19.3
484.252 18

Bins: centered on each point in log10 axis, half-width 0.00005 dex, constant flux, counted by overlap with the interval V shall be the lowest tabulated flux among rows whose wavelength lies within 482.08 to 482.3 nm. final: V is 17.7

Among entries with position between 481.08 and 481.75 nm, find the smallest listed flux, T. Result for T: 17.4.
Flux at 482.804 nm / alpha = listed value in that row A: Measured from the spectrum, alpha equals 17.4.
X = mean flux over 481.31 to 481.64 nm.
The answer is 19.8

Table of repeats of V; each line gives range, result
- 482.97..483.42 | 16.6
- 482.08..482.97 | 16.4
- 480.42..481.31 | 18.6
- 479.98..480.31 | 15.8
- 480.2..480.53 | 17.2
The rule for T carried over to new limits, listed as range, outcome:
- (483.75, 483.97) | 19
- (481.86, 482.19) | 18.1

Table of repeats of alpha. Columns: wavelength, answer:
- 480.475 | 19.8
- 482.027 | 18.1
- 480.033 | 19.7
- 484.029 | 19.9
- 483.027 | 18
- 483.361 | 17.9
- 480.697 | 18.6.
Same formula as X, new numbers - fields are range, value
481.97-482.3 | 18.4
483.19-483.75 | 17.6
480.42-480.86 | 19.7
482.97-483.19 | 18.1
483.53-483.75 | 17.9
